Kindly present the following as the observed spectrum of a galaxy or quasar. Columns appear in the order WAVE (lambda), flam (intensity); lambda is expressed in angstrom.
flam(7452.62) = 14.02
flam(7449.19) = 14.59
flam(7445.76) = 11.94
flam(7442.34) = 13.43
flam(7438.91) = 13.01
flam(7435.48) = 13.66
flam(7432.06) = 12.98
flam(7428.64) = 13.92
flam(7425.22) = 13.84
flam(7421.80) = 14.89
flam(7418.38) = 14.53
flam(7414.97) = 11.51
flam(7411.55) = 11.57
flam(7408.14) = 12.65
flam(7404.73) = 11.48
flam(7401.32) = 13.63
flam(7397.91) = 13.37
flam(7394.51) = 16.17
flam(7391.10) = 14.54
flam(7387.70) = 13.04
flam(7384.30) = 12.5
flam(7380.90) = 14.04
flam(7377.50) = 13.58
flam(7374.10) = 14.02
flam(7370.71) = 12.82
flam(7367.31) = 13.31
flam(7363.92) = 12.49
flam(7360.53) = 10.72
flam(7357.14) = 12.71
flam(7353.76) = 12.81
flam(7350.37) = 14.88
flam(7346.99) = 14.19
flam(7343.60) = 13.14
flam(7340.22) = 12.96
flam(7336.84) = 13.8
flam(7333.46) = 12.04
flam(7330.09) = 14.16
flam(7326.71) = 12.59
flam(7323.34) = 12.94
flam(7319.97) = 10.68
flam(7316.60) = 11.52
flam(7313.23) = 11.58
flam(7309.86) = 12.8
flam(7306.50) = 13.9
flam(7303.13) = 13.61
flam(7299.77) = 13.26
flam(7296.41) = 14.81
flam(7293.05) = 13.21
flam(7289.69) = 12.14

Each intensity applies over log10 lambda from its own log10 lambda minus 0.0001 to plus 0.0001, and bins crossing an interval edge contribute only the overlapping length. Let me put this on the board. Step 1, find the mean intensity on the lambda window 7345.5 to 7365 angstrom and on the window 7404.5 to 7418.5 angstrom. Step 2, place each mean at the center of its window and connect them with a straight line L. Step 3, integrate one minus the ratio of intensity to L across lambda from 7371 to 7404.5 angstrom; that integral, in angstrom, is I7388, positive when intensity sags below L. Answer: -3.2 angstrom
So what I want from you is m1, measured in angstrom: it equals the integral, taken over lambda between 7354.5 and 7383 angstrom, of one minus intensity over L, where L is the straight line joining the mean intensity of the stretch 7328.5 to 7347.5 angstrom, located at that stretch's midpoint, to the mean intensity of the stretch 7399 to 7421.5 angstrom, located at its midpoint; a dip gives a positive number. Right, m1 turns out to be 0.3 angstrom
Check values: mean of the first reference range 13.3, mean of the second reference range 12.7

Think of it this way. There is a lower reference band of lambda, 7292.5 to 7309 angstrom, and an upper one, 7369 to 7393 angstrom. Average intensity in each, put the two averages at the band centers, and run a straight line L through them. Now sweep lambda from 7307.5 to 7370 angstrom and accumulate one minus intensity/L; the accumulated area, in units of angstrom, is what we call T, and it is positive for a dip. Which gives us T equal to 4.1 angstrom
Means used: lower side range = 13.7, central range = 12.8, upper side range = 13.5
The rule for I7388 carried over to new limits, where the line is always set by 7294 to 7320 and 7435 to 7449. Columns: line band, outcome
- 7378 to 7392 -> -0.5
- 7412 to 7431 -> -0.7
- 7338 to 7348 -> -0.3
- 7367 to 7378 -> -0.4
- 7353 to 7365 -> 0.8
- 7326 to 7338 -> -0.2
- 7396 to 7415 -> 0.8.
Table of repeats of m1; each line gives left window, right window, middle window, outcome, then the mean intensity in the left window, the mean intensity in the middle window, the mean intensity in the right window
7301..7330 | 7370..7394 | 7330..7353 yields -0.94 angstrom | 12.6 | 13.5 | 13.7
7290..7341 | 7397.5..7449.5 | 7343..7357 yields -0.76 angstrom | 12.9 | 13.7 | 13.1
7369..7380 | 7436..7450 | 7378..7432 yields -0.28 angstrom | 13.5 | 13.4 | 13.2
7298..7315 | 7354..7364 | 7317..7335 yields 0.33 angstrom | 13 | 12.4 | 12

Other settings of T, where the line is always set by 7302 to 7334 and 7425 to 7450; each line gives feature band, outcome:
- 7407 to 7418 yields 0.8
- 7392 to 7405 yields -0.8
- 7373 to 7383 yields -0.7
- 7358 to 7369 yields 0.6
